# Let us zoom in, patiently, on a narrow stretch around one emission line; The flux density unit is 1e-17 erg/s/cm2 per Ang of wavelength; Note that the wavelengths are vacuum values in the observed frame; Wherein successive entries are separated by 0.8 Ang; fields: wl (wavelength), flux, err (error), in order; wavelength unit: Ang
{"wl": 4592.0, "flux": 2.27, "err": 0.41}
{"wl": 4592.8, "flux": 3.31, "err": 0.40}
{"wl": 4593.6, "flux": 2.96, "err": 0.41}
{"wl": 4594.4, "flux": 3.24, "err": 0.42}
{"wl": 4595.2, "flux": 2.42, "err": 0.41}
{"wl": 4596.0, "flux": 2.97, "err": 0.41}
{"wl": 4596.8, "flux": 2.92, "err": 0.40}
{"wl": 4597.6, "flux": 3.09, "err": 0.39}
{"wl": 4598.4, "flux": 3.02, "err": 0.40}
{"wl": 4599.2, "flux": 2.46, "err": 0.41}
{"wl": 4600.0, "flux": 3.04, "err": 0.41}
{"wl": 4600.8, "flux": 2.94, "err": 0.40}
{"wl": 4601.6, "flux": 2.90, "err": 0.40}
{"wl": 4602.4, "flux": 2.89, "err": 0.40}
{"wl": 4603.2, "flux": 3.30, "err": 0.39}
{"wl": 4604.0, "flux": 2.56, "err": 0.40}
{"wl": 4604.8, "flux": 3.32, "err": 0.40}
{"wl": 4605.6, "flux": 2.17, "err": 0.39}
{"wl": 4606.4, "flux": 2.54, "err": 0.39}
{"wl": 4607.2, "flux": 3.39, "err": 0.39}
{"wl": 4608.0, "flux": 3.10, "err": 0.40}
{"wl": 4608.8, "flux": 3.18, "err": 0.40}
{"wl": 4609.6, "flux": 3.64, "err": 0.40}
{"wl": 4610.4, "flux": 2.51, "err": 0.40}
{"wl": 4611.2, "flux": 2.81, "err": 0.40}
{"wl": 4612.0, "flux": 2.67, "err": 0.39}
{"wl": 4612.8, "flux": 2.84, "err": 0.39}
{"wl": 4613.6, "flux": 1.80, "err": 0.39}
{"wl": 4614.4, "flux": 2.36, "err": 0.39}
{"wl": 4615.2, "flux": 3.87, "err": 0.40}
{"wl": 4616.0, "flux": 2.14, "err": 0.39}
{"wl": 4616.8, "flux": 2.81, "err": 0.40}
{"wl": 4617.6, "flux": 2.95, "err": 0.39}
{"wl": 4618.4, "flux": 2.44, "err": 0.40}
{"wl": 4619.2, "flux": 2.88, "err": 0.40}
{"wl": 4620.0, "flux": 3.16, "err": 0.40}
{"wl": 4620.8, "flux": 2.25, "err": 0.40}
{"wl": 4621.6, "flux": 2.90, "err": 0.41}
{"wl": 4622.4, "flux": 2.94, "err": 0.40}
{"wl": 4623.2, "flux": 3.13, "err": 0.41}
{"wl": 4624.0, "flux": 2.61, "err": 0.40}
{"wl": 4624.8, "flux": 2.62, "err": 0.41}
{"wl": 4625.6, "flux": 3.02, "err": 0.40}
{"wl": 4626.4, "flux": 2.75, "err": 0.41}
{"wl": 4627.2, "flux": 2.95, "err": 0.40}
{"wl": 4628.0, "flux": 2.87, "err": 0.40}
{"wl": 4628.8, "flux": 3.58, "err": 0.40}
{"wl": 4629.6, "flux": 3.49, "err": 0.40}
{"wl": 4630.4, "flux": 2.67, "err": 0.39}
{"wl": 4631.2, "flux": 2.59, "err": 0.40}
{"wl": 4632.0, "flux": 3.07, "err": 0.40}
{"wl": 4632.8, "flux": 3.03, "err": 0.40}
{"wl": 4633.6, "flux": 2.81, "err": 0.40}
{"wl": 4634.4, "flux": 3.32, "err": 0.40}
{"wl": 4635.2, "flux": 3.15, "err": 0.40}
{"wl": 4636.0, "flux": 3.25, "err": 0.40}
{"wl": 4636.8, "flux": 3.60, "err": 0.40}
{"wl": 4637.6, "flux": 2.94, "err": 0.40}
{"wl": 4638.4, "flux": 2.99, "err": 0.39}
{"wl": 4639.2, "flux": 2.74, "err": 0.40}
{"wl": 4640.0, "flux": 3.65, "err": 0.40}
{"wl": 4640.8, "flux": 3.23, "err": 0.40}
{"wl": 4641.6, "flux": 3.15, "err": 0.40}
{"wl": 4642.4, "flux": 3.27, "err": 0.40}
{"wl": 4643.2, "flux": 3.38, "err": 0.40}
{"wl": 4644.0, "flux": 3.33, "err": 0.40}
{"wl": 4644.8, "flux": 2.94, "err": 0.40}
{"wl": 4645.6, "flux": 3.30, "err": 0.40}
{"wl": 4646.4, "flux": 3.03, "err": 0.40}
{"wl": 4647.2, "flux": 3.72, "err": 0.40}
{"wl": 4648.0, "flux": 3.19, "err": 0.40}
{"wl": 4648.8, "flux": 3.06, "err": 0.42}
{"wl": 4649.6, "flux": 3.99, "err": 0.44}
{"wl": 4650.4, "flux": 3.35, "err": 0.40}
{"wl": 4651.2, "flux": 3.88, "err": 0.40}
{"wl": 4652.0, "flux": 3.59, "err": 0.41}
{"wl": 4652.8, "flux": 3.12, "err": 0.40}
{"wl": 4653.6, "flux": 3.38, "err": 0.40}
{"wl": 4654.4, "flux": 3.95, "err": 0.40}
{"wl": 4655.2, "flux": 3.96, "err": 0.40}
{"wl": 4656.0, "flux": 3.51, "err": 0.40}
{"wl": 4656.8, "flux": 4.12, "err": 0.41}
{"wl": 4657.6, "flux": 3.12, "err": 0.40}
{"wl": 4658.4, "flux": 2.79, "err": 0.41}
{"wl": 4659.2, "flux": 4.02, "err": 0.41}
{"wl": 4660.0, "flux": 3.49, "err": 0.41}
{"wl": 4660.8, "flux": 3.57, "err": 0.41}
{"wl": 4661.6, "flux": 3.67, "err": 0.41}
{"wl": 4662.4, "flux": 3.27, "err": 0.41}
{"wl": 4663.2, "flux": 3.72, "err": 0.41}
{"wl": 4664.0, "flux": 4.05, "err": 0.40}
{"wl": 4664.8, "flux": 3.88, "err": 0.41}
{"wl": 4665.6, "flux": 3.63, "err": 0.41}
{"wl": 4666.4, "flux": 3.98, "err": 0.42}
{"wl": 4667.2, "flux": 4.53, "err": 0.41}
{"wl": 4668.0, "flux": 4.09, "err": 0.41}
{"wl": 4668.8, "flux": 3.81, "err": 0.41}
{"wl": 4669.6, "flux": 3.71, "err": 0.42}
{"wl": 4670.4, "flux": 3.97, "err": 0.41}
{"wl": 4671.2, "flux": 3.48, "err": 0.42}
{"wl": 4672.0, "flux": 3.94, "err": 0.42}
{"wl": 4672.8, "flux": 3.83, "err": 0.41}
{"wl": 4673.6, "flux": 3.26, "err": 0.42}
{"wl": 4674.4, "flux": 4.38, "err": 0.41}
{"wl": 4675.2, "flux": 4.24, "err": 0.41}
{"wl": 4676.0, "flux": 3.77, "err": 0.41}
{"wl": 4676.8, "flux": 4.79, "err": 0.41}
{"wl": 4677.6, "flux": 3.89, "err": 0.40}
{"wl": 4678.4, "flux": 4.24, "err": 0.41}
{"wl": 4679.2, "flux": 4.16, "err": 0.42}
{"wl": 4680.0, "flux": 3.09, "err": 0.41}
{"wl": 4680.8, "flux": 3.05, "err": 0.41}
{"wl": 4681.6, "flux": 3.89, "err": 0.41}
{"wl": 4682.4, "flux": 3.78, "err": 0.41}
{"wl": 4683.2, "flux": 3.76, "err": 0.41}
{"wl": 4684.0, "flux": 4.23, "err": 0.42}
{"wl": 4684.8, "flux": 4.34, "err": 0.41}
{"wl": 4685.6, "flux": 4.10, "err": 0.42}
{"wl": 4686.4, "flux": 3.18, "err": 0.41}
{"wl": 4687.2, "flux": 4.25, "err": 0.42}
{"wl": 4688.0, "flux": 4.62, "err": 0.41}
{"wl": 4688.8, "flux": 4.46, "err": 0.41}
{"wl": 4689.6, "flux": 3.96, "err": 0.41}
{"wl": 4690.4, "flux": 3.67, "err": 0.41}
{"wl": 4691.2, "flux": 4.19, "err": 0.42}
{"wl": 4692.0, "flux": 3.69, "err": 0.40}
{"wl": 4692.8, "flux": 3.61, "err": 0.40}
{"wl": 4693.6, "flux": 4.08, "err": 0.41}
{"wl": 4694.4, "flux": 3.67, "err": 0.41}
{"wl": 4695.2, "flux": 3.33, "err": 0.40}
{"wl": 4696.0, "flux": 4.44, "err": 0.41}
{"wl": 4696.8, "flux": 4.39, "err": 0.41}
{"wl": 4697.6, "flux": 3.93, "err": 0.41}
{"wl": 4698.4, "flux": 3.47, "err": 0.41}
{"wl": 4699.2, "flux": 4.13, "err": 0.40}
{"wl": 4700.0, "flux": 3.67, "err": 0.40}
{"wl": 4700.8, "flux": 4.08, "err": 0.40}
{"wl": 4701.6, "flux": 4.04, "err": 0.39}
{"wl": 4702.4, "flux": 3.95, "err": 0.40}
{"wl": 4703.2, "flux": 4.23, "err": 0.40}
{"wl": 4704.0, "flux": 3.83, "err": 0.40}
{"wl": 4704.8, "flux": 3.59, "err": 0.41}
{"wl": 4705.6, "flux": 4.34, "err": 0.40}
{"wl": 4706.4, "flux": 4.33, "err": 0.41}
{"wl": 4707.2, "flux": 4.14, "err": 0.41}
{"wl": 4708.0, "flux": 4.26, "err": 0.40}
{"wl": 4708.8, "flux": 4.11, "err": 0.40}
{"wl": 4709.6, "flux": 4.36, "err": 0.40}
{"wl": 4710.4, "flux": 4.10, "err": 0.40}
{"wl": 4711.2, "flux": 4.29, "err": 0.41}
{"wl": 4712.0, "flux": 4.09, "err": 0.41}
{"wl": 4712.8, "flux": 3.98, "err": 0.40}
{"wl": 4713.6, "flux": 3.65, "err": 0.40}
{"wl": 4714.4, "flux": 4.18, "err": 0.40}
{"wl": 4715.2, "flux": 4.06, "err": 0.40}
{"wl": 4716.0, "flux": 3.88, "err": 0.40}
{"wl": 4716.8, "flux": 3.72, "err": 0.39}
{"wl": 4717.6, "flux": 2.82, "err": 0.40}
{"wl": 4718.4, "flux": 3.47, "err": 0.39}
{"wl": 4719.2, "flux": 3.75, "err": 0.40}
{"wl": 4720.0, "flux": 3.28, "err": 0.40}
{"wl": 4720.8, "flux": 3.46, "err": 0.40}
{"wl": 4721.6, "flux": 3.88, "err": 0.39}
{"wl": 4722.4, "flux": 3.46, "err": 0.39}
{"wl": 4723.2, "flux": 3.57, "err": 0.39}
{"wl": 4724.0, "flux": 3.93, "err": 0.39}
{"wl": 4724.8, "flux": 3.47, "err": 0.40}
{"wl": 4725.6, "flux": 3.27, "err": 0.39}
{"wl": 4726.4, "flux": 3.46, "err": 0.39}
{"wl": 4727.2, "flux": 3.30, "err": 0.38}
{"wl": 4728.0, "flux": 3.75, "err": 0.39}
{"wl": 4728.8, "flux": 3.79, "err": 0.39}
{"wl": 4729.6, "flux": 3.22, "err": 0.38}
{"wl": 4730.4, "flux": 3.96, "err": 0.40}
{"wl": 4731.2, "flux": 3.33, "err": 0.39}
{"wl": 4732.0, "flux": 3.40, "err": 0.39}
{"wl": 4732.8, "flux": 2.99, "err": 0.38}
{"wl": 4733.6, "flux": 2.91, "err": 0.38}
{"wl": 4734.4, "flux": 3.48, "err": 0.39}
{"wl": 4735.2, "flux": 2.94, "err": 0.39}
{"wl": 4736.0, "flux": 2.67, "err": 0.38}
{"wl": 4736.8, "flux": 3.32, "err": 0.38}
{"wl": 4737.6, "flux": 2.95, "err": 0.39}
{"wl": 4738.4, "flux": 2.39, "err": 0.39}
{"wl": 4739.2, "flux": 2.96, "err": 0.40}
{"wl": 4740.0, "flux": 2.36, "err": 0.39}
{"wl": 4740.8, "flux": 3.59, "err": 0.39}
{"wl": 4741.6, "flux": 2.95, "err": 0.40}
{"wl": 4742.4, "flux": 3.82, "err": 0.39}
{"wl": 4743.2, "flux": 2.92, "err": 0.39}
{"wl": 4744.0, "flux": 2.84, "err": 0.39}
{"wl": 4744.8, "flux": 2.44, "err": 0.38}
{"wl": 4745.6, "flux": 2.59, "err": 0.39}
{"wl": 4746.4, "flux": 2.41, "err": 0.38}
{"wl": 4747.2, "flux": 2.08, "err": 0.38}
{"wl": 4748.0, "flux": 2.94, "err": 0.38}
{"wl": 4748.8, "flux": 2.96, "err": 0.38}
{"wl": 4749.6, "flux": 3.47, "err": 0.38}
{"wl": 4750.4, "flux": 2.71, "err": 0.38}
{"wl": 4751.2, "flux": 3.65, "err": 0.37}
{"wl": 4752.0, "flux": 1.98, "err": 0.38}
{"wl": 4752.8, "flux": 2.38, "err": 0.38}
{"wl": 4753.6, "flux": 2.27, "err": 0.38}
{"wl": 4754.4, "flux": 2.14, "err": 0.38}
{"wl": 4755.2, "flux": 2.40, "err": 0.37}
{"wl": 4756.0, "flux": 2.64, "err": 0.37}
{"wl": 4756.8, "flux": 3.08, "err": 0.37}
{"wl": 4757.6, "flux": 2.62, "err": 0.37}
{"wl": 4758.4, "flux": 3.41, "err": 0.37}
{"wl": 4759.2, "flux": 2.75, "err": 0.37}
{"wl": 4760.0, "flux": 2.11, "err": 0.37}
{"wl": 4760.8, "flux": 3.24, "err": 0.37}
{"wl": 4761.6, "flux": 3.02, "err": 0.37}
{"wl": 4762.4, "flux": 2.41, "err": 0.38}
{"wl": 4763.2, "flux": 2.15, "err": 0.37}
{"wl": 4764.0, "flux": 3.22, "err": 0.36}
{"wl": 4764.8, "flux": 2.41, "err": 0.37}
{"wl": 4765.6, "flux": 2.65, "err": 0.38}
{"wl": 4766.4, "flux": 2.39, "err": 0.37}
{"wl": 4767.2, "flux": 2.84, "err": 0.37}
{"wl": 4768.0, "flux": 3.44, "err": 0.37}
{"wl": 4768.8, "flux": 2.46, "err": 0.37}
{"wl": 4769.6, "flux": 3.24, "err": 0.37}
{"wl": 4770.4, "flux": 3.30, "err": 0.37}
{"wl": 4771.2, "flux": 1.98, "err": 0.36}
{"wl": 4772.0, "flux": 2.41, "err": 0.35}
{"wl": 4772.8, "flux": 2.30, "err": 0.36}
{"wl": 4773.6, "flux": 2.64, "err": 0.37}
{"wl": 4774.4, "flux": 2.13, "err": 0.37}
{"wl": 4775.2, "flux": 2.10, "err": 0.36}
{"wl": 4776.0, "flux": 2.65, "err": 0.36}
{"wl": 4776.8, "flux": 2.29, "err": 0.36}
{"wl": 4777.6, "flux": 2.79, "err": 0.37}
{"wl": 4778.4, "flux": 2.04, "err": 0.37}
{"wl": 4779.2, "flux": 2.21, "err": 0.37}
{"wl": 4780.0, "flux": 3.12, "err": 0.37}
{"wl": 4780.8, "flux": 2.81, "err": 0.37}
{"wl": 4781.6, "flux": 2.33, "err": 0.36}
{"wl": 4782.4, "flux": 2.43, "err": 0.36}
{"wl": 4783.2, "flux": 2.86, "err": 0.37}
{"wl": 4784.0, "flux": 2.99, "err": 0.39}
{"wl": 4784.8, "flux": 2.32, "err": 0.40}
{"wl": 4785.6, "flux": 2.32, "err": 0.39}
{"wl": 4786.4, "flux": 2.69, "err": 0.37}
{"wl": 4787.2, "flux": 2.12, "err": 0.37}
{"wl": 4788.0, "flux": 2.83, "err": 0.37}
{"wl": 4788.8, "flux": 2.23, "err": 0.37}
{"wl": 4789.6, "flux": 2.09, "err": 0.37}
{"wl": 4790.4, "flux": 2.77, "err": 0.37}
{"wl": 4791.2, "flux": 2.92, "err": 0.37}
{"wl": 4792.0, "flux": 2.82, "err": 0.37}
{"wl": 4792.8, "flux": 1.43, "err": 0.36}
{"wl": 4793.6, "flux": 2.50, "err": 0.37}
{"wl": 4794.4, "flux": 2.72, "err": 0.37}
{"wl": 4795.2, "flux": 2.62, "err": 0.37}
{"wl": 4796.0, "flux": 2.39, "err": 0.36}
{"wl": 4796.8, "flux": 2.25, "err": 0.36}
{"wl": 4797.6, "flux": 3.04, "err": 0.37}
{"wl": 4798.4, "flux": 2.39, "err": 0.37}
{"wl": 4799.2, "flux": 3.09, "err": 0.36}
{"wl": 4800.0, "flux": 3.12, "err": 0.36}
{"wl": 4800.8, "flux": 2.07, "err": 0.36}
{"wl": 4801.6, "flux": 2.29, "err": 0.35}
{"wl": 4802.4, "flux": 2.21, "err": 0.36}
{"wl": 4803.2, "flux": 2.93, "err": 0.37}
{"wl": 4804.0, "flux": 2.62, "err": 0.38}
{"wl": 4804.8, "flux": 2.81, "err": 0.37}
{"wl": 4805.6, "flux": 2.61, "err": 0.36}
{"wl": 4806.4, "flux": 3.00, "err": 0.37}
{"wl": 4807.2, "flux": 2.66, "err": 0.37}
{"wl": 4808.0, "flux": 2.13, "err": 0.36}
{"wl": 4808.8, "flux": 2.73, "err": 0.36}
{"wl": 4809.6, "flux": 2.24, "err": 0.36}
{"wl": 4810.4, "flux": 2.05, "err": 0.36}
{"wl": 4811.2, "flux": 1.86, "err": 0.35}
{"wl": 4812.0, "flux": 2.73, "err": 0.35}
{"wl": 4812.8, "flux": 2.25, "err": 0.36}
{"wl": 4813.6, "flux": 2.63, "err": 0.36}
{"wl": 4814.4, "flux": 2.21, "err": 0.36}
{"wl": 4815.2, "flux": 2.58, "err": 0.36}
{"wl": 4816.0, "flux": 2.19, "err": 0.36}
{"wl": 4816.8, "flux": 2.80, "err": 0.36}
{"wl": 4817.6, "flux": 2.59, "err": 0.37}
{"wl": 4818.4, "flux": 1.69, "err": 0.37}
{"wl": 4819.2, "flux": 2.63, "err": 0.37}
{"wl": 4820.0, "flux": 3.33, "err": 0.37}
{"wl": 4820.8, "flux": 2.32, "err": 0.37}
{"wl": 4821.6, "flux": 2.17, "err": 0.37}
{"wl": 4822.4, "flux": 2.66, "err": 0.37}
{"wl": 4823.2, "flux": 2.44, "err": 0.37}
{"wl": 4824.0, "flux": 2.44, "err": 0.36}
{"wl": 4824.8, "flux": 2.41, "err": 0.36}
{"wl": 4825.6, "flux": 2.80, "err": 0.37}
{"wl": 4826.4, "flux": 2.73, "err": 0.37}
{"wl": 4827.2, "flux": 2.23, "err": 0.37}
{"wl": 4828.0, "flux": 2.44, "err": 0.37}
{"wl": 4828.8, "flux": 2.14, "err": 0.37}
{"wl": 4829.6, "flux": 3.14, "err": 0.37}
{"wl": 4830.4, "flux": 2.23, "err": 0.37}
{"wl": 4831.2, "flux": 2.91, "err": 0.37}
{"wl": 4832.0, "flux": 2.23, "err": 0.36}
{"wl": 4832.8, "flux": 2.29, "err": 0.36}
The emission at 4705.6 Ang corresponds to C III]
